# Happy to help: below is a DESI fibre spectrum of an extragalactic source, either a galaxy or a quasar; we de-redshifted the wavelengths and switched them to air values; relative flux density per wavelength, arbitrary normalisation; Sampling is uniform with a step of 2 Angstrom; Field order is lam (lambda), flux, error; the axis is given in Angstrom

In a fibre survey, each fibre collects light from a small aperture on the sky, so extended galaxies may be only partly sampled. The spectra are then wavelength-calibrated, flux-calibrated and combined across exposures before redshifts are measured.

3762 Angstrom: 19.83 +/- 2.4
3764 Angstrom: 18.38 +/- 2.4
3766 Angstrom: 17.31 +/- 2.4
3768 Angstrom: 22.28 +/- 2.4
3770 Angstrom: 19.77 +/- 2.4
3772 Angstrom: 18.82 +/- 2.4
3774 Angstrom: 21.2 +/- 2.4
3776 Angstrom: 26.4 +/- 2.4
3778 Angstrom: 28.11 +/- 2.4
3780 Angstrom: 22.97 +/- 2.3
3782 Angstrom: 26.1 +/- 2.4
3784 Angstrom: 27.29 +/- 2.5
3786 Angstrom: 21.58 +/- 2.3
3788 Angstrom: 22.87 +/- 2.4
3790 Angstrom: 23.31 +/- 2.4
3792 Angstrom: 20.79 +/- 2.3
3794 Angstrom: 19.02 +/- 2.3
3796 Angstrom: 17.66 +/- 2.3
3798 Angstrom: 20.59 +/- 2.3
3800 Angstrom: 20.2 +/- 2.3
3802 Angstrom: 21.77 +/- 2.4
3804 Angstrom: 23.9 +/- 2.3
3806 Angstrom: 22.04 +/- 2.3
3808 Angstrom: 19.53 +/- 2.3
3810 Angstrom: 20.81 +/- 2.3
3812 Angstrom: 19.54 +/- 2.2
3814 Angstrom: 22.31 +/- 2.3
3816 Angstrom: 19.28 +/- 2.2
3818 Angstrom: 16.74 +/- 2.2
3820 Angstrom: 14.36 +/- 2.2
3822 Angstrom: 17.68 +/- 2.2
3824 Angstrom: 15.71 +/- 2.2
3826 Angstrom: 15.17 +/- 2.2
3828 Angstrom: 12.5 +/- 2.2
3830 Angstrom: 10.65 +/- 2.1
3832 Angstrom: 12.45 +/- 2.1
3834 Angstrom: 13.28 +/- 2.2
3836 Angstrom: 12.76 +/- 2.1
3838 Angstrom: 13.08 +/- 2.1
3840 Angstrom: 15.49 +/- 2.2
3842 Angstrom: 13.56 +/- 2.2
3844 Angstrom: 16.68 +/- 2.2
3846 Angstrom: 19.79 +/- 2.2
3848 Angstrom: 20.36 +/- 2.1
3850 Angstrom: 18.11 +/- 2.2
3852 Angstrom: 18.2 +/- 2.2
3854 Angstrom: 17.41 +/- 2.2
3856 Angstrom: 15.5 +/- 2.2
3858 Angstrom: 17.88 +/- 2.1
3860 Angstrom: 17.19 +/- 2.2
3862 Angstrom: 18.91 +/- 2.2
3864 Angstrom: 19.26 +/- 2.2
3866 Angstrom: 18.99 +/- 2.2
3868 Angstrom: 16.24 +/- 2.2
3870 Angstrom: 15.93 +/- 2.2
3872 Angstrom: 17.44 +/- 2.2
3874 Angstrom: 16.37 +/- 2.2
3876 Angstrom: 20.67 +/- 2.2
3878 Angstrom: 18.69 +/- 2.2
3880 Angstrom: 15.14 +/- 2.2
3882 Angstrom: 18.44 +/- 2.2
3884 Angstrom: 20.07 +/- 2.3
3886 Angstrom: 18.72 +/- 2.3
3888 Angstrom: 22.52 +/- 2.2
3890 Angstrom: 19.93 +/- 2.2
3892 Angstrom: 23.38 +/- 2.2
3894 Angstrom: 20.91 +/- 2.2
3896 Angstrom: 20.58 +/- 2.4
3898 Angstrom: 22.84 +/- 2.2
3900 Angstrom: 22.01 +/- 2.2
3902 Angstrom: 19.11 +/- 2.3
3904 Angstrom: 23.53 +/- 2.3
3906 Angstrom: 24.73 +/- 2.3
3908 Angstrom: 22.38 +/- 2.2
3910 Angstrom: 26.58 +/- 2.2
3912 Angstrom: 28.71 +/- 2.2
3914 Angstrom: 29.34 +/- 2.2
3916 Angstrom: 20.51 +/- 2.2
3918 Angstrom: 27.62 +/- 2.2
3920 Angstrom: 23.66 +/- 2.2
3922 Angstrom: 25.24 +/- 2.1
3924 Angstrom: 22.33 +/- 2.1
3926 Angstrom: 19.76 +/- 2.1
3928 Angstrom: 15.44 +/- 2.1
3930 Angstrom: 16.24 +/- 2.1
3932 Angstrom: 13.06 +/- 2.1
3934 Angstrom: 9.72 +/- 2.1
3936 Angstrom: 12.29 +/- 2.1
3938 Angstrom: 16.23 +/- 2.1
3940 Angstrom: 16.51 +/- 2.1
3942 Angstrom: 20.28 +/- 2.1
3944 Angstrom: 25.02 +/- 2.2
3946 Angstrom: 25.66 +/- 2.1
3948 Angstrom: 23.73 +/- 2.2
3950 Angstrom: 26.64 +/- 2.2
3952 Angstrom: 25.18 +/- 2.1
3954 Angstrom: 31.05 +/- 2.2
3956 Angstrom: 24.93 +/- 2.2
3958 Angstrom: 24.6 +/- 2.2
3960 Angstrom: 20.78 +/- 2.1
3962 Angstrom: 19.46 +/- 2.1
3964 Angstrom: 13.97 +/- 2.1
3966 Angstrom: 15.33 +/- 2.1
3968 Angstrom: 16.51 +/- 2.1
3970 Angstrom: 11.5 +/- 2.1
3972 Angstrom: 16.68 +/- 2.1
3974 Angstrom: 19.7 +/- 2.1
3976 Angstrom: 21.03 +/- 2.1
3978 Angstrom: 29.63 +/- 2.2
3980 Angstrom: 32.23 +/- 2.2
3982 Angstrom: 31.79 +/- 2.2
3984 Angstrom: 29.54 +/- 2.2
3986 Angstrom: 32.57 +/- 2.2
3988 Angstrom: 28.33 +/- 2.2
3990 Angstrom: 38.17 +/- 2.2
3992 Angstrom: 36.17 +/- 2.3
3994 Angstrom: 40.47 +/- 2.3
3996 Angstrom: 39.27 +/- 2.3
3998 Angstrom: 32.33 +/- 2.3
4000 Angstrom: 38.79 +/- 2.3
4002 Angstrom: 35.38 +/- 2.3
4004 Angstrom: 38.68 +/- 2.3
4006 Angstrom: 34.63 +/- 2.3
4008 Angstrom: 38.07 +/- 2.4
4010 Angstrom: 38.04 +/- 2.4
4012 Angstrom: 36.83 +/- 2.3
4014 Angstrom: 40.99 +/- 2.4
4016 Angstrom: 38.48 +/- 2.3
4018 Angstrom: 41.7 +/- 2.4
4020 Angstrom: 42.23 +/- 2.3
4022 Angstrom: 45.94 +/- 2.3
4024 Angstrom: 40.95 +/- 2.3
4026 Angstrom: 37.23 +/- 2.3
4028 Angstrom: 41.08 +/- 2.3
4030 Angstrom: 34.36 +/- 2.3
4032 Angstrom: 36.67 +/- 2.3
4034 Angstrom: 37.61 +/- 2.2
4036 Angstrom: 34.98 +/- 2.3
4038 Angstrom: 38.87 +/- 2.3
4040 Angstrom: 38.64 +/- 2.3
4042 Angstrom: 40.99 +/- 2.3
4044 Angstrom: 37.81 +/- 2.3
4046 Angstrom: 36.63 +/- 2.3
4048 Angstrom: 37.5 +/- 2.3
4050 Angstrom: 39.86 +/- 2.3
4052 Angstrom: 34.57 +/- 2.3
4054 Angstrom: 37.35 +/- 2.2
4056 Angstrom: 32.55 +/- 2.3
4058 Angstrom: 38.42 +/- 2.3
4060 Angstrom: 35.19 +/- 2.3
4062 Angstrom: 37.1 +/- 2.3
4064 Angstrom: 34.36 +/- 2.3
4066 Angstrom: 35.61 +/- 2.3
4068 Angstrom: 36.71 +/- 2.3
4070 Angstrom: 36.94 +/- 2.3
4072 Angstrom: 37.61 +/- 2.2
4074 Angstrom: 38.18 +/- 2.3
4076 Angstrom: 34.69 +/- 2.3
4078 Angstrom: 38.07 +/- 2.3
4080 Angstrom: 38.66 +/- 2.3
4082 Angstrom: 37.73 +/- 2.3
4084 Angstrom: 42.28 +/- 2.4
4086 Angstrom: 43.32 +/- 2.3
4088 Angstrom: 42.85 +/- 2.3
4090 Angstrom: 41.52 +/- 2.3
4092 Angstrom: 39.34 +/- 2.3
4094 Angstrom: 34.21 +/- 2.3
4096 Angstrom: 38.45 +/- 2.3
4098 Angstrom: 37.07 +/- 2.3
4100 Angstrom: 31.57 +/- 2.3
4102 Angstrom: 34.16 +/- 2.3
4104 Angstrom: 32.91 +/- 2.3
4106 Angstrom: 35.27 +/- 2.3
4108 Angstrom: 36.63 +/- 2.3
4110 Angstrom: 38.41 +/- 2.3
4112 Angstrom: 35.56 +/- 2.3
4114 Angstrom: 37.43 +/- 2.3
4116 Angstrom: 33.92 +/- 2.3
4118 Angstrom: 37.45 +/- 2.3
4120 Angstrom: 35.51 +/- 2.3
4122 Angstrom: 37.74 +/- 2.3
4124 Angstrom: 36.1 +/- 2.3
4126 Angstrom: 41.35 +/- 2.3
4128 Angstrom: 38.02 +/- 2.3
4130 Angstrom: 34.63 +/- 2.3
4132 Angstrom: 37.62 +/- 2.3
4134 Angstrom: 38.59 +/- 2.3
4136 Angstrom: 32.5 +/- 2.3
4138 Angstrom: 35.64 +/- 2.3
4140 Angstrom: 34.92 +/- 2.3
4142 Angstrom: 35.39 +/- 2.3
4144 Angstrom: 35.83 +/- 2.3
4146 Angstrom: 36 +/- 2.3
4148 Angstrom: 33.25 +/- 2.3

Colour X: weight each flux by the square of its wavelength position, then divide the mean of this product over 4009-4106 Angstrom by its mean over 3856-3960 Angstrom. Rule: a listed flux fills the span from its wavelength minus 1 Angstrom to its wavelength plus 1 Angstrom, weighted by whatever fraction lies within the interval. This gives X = 1.96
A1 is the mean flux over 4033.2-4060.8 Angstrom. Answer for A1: 37.2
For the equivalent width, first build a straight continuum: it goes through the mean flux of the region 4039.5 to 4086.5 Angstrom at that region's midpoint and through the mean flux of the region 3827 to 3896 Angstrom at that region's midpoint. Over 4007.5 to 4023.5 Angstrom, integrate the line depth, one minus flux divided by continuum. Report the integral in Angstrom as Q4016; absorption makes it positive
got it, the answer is -3.7 Angstrom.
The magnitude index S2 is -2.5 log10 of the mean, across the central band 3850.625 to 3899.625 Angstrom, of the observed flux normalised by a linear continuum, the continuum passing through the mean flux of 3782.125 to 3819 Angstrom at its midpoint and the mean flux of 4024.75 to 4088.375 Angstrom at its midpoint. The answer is 0.350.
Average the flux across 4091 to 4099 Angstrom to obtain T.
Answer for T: 37.3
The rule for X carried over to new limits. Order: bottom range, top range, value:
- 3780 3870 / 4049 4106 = 2.30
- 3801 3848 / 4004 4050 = 2.53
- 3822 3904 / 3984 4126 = 2.33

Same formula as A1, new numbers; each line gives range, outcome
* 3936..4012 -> 27.2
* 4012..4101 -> 38.1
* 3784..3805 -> 21.5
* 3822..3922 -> 19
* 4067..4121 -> 37.3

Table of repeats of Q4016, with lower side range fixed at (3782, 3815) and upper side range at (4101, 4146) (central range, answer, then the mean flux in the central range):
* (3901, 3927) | 2.57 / 24.1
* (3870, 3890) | 5.27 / 18.6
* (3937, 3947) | 2.61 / 20.7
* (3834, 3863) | 8.75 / 16.7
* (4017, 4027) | -3.17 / 41.6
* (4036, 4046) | -1.84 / 38.4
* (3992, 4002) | -2.24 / 37.3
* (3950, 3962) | 1.55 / 24.9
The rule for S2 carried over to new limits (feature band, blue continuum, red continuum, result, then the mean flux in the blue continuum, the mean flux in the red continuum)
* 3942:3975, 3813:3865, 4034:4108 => 0.26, 16.3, 37.3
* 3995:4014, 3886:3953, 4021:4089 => -0.17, 21.5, 38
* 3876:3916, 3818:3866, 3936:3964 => -0.14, 16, 22.4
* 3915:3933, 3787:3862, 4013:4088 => 0.29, 17.8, 38.2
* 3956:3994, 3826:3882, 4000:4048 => 0.29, 16.4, 38.5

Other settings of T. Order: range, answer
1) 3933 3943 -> 15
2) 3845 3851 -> 19.4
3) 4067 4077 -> 36.8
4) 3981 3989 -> 30.6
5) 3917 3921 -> 25.6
